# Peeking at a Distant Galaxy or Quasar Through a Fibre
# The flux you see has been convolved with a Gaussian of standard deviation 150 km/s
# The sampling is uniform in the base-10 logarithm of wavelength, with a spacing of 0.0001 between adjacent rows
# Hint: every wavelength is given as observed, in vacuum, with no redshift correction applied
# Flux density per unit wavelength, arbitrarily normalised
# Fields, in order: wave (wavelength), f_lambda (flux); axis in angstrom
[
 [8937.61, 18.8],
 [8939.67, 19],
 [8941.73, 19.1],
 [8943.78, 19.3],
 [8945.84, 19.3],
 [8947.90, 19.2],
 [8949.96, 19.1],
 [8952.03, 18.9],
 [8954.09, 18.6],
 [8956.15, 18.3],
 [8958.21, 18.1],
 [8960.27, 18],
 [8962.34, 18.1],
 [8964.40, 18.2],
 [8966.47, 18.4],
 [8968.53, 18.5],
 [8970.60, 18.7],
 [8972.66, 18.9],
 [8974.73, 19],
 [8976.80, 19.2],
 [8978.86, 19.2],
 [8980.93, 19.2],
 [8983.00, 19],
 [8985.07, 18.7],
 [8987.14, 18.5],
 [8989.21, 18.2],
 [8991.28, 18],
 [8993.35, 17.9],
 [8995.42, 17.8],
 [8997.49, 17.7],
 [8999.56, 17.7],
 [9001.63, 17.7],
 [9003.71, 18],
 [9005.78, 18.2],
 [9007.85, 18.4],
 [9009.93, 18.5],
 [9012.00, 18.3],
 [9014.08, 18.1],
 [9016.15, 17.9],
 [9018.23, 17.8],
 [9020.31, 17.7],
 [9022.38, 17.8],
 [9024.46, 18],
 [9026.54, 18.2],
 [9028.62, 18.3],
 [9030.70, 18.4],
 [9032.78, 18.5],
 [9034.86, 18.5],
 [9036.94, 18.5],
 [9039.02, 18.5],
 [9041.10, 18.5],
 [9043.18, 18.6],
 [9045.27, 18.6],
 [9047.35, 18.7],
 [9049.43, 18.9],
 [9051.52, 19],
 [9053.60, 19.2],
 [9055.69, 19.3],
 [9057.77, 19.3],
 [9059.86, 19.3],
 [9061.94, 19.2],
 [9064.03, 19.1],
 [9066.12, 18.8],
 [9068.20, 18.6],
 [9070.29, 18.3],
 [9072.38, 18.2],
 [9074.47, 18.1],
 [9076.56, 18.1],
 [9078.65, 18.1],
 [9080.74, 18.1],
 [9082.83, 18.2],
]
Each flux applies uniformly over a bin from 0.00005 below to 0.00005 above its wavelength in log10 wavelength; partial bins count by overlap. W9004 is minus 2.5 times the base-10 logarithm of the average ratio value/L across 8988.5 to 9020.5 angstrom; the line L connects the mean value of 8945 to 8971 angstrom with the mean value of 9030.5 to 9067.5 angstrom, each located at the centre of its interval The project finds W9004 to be 0.04 mag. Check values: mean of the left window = 18.6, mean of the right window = 18.8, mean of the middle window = 18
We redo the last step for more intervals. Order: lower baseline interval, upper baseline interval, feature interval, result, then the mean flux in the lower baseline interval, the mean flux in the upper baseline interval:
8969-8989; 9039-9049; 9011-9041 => 0.03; 18.9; 18.6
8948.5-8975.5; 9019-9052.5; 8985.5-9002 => 0.03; 18.5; 18.4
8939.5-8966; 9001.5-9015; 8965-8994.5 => -0.01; 18.7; 18.2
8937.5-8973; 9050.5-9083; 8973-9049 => 0.02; 18.7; 18.7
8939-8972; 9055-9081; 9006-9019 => 0.03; 18.7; 18.7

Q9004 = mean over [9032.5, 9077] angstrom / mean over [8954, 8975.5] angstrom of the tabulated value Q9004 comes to 1.0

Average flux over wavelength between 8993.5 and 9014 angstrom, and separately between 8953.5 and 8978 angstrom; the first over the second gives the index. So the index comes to 0.97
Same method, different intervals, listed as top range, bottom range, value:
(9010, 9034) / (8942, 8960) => 0.96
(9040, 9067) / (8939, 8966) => 1.01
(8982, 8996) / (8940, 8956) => 0.96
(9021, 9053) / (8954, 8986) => 0.99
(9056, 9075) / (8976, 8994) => 1.01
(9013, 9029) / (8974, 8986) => 0.94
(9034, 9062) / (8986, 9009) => 1.05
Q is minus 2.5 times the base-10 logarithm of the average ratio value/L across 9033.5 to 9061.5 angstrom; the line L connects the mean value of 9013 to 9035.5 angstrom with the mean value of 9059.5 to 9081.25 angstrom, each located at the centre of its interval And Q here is -0.03 mag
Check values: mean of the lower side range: 18.1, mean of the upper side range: 18.5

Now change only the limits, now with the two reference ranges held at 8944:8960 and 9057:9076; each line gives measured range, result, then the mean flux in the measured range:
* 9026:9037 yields 0.02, 18.4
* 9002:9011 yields 0.03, 18.2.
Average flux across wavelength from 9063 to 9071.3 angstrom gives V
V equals 18.7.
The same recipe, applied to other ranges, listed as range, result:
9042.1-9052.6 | 18.8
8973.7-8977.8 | 19.1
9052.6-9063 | 19.3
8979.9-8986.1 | 19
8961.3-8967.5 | 18.2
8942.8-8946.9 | 19.3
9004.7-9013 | 18.4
